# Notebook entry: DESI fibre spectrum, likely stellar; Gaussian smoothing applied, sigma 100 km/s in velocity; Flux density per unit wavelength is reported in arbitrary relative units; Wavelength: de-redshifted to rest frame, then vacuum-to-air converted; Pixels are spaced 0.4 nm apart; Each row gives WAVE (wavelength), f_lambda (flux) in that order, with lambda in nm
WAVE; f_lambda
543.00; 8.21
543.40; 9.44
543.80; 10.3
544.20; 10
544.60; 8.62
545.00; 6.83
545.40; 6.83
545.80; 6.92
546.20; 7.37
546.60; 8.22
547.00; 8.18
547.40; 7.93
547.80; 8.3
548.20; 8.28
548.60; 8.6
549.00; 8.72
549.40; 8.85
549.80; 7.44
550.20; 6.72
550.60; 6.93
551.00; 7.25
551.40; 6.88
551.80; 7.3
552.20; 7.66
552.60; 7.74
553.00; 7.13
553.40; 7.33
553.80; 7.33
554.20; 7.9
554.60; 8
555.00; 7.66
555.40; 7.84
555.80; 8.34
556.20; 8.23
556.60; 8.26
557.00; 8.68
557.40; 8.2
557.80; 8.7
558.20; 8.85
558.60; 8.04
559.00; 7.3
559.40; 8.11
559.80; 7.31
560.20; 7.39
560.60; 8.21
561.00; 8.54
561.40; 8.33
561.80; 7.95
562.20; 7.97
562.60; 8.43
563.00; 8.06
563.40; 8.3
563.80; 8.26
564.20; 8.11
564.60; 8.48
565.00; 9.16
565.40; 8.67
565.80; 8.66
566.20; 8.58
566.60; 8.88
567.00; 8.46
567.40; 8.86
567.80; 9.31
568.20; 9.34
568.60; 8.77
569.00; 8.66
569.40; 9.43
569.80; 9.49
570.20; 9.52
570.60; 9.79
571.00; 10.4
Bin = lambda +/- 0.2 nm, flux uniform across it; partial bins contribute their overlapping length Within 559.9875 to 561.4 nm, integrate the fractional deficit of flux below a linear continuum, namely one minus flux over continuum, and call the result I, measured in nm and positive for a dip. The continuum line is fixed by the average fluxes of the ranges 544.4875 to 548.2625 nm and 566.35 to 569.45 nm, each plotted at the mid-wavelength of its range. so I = 0.074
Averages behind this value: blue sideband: 7.71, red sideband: 8.94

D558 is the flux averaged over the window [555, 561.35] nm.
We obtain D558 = 8.12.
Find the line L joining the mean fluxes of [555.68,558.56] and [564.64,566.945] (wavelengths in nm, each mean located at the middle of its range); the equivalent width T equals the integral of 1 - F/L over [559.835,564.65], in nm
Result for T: 0.28 nm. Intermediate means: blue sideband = 8.45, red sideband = 8.75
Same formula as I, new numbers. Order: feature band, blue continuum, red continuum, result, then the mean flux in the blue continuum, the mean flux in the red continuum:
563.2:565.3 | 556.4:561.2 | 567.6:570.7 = 0.06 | 8.13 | 9.27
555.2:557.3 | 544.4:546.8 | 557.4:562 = -0.09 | 7.46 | 8.07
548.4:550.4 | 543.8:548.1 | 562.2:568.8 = 0.02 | 8.04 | 8.63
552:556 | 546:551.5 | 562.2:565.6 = 0.17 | 7.85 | 8.41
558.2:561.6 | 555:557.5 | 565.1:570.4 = 0.20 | 8.21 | 8.98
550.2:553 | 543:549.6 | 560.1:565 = 0.36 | 8.33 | 8.23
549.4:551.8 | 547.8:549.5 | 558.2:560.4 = 0.34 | 8.56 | 7.74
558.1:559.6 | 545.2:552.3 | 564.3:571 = 0.07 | 7.69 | 9.03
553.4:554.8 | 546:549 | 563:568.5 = 0.11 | 8.17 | 8.68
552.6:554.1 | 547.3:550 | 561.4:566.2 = 0.17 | 8.32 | 8.38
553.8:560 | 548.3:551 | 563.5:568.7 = 0.12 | 7.85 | 8.72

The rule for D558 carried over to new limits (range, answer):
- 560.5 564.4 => 8.22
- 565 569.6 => 8.89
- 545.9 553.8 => 7.71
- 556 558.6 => 8.45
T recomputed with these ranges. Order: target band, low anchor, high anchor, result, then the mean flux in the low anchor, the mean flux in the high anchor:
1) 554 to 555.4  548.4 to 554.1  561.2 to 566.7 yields -0.01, 7.57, 8.41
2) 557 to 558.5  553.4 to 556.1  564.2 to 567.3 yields -0.09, 7.82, 8.67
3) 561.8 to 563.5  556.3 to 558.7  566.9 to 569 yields 0.11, 8.46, 8.94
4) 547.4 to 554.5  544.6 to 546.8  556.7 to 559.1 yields 0.08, 7.36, 8.33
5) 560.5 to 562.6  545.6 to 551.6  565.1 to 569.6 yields 0.08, 7.77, 8.88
